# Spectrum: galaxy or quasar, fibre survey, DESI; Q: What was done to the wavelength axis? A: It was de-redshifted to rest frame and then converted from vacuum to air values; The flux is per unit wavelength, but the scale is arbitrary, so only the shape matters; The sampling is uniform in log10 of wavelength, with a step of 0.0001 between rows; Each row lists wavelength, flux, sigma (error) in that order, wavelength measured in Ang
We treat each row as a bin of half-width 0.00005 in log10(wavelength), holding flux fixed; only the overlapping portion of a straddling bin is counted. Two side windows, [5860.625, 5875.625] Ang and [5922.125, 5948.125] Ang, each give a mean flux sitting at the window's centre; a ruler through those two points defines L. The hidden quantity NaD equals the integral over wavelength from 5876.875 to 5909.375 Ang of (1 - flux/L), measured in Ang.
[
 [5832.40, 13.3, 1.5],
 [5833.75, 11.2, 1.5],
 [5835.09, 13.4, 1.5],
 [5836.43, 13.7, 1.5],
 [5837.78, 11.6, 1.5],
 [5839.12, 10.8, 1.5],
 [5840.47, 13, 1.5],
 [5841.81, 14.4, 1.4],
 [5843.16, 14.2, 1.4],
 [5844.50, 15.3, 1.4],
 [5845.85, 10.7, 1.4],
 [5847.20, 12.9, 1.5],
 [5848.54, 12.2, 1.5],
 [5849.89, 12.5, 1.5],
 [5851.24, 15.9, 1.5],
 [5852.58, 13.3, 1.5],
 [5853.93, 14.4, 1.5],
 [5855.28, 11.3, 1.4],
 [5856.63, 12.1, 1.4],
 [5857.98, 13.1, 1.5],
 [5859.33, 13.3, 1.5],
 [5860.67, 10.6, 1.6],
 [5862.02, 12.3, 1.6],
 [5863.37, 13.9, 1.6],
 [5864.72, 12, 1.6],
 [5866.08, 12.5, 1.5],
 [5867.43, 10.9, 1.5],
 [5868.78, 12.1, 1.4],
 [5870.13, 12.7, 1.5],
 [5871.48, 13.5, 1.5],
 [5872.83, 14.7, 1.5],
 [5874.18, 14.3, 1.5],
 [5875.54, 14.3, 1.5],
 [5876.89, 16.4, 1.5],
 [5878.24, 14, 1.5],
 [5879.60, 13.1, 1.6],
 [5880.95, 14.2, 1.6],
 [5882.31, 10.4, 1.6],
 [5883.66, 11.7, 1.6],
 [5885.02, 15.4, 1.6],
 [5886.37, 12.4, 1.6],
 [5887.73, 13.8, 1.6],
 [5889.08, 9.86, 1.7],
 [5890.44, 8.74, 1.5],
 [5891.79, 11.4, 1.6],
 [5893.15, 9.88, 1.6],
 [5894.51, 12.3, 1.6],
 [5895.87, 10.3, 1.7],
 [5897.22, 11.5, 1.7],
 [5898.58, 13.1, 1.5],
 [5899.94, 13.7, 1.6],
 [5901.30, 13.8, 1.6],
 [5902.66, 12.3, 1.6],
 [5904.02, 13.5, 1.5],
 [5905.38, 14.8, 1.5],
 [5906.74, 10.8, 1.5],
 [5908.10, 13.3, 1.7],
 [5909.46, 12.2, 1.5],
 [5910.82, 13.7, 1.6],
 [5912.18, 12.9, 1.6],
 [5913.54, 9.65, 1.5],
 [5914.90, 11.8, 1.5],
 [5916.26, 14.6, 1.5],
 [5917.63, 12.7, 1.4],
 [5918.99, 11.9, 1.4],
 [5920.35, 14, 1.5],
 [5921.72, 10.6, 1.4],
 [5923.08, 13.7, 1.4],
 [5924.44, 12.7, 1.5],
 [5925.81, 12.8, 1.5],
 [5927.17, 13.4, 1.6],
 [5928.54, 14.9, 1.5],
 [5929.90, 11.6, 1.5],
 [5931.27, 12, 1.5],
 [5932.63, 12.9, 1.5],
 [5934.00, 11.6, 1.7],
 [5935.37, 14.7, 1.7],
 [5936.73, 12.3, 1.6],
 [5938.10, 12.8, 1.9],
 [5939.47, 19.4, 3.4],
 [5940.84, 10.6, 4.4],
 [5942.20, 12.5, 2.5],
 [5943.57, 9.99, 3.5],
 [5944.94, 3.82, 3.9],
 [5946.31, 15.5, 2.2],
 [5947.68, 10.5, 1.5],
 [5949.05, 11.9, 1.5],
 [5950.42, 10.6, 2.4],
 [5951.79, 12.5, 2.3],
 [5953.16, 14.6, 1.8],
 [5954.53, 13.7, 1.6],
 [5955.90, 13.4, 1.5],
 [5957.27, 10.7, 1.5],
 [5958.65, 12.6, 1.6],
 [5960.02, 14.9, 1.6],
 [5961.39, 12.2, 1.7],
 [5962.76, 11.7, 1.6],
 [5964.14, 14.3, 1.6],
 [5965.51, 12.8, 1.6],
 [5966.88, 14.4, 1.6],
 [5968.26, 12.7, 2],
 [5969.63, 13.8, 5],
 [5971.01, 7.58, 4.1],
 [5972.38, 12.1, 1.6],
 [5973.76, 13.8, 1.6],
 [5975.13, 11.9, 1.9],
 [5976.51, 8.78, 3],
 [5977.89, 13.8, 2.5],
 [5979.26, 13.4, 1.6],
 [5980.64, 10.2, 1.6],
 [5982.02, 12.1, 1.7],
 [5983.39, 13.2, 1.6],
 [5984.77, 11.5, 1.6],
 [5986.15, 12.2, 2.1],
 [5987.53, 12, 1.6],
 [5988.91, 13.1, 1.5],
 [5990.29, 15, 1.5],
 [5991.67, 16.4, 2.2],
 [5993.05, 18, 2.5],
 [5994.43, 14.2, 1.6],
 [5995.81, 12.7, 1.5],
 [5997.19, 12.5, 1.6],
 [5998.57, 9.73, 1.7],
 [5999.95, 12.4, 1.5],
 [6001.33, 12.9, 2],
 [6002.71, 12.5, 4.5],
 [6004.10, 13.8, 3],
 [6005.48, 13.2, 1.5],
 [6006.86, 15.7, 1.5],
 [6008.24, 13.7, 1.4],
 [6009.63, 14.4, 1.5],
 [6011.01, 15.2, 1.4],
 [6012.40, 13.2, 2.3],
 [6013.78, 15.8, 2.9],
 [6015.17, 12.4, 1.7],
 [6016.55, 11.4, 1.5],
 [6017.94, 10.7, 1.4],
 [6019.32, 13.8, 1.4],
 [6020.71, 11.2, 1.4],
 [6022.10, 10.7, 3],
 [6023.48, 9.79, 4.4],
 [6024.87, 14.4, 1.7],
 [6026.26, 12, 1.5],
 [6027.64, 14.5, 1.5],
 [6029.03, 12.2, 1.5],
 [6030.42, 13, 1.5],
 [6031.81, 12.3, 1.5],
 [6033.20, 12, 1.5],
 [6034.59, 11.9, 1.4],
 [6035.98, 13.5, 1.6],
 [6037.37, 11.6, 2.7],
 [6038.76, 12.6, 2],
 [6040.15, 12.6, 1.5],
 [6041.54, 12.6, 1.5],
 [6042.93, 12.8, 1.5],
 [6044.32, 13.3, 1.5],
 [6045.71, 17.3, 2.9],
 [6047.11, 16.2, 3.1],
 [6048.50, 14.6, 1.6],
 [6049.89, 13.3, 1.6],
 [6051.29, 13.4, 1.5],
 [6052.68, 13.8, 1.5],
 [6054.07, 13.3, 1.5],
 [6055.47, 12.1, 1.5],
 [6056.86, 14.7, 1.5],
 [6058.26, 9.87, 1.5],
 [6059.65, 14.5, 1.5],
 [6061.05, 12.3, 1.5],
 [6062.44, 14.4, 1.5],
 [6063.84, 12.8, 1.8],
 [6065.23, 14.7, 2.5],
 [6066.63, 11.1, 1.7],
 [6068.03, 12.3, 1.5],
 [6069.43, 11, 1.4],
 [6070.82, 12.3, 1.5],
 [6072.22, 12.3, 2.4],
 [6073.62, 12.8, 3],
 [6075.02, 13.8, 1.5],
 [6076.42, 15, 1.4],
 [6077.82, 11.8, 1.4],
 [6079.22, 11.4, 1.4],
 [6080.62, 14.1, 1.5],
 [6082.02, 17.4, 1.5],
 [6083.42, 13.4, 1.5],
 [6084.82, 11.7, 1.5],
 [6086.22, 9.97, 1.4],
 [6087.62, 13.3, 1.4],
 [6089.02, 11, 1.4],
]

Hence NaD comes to 0.7 Ang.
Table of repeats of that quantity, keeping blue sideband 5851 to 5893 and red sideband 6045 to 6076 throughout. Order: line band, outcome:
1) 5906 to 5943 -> 0.37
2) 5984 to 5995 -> -0.77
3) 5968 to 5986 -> 1.63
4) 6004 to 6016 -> -0.87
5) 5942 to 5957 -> 1.54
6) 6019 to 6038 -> 1.31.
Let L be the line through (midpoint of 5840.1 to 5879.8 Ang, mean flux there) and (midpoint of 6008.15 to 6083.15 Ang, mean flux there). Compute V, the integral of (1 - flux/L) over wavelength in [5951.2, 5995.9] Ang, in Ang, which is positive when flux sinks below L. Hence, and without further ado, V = 0.7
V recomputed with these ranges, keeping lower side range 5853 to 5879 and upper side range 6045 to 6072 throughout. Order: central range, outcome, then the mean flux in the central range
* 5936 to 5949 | 1.2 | 11.9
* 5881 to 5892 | 1.0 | 11.9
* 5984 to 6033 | 0.7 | 13.1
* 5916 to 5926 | 0.3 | 12.8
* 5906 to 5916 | 0.7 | 12.2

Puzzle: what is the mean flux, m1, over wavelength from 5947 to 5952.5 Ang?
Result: 11.4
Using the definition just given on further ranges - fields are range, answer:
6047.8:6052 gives 13.8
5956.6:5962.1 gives 12.6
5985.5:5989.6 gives 12.4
